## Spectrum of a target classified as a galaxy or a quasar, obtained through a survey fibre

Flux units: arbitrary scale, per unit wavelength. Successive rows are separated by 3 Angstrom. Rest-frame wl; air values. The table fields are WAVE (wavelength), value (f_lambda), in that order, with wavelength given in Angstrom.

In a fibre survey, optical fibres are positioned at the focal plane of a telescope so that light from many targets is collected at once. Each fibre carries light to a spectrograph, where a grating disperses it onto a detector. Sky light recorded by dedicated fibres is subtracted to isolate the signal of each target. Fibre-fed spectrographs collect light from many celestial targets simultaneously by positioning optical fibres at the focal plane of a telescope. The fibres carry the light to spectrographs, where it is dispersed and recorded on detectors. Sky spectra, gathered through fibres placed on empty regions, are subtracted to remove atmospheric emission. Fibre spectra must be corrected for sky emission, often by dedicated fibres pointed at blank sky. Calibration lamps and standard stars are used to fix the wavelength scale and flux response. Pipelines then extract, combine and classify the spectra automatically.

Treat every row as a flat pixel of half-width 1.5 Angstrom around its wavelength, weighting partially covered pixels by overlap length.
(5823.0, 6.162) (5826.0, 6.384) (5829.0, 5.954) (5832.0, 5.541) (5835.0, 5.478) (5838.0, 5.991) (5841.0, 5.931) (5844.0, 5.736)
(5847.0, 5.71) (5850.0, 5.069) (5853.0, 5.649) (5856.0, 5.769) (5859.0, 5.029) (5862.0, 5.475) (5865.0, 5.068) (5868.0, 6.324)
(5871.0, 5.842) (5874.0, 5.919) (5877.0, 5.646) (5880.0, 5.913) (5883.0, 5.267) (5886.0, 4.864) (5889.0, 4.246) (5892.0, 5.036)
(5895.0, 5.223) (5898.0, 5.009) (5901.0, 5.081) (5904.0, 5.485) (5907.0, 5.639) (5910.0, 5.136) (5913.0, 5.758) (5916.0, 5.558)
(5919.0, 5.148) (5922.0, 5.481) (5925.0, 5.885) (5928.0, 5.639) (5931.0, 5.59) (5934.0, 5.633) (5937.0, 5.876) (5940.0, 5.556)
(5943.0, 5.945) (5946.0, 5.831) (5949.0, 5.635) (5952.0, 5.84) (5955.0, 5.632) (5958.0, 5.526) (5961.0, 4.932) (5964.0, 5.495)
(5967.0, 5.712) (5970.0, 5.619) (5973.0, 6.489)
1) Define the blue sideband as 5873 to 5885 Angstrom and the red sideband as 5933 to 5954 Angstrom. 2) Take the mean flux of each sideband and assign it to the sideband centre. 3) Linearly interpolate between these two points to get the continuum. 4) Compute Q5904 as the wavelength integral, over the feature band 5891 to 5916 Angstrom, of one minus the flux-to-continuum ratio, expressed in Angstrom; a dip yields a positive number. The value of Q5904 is 1.6 Angstrom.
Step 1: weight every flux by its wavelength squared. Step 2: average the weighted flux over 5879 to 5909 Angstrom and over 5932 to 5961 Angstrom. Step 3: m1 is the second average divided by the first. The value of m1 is 1.12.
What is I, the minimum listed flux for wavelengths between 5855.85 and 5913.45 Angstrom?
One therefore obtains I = 4.246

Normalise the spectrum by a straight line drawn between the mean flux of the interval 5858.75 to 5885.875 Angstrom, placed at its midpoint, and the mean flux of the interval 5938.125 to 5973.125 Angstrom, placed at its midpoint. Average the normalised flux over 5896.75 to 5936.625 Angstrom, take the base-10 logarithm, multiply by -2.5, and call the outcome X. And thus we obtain 0.029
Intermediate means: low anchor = 5.6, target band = 5.48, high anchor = 5.65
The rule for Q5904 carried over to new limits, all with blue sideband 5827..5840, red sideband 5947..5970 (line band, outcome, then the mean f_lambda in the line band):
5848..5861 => 0.77 Angstrom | 5.4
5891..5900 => 0.91 Angstrom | 5.09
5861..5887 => 0.43 Angstrom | 5.61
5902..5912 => 0.39 Angstrom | 5.42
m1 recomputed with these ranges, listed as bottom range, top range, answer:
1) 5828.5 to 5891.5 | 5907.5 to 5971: 1.04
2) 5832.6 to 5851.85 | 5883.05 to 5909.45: 0.92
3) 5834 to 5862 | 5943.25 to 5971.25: 1.04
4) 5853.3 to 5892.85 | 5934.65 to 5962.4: 1.07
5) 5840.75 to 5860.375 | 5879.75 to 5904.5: 0.93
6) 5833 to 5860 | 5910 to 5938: 1.02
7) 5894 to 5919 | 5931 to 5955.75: 1.09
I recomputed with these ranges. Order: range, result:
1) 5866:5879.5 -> 5.646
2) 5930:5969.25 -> 4.932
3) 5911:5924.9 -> 5.148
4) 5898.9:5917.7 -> 5.081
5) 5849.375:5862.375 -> 5.029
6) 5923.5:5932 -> 5.59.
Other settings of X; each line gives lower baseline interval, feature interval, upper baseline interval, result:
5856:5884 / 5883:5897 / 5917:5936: 0.15 mag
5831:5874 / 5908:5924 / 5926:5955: 0.05 mag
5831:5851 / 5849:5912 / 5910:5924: 0.04 mag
